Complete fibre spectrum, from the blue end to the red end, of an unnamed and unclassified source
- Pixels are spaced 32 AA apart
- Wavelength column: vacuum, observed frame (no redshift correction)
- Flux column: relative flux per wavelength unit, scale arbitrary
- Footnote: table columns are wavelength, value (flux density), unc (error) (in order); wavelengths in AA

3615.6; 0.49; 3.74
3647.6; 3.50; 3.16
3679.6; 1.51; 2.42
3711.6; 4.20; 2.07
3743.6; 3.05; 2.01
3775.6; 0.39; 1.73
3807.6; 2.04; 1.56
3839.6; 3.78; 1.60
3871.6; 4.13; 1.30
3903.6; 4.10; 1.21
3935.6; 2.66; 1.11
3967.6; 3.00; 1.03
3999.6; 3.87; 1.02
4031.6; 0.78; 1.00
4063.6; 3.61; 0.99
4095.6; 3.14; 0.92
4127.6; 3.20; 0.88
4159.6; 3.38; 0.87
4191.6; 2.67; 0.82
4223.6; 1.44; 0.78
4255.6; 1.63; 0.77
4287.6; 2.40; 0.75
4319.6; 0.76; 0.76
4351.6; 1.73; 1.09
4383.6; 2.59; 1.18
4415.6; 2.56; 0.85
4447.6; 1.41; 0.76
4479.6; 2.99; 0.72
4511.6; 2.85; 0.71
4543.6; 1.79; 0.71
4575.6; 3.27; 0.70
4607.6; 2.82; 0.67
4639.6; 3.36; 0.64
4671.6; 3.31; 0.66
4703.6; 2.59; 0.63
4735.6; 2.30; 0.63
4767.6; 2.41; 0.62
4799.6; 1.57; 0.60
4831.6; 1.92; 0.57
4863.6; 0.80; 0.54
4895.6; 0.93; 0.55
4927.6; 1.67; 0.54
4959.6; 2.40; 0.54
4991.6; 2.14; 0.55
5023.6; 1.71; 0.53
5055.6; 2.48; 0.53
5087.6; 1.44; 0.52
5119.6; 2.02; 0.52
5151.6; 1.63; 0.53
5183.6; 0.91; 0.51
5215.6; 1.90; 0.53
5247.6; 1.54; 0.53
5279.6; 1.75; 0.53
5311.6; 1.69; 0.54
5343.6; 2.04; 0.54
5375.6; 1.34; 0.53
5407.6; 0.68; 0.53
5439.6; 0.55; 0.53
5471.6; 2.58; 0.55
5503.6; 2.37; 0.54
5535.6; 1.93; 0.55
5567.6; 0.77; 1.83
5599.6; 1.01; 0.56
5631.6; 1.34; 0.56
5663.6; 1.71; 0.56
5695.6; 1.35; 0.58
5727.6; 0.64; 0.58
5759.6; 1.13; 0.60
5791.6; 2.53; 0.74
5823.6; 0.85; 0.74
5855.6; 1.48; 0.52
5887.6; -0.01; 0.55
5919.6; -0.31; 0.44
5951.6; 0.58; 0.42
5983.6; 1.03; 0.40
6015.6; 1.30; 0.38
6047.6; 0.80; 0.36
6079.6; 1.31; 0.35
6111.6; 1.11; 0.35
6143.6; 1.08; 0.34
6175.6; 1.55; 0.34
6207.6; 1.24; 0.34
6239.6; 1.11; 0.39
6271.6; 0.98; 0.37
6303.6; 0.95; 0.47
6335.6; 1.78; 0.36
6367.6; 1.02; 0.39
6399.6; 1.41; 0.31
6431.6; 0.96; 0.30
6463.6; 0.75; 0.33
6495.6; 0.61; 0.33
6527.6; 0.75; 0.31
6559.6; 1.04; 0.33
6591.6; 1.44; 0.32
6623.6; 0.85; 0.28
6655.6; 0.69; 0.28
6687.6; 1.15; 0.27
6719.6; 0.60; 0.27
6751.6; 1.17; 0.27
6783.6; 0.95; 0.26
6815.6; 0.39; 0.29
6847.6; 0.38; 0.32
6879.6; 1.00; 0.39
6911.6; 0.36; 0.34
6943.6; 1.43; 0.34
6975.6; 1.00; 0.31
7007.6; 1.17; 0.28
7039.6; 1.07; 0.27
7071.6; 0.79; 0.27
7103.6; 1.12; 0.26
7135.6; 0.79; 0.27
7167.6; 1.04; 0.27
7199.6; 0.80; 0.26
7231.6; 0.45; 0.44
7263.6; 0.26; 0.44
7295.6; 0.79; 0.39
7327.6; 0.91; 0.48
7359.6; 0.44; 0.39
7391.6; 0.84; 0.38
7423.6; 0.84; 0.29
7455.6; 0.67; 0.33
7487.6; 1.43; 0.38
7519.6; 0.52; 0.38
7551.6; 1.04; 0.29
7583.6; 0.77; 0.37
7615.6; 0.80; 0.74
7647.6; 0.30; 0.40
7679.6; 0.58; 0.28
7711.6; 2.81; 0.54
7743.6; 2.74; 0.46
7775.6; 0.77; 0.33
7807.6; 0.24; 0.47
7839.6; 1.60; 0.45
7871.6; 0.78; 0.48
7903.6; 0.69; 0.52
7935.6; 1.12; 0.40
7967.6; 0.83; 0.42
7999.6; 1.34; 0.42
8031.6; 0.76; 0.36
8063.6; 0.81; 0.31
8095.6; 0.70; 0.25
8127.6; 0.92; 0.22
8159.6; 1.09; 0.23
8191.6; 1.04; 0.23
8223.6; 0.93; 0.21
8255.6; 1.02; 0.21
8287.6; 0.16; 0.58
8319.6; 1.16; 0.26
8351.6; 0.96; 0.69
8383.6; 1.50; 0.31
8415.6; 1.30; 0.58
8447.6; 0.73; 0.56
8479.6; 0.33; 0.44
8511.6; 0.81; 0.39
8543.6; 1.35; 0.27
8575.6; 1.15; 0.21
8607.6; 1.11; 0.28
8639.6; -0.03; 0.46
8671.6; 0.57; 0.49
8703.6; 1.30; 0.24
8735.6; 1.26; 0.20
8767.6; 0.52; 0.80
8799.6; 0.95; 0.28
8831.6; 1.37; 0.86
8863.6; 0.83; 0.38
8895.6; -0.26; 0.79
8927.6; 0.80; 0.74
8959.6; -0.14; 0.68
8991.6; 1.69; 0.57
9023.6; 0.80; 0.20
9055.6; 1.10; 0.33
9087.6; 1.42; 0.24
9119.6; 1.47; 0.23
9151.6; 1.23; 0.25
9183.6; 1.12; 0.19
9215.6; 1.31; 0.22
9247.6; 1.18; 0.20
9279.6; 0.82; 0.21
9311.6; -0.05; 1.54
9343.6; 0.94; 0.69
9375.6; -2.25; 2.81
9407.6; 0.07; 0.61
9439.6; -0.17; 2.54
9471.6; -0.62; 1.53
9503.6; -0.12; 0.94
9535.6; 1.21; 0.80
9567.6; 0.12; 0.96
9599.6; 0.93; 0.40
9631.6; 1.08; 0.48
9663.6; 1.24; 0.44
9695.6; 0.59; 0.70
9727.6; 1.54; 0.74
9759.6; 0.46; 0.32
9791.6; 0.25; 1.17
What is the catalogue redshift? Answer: 1.072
